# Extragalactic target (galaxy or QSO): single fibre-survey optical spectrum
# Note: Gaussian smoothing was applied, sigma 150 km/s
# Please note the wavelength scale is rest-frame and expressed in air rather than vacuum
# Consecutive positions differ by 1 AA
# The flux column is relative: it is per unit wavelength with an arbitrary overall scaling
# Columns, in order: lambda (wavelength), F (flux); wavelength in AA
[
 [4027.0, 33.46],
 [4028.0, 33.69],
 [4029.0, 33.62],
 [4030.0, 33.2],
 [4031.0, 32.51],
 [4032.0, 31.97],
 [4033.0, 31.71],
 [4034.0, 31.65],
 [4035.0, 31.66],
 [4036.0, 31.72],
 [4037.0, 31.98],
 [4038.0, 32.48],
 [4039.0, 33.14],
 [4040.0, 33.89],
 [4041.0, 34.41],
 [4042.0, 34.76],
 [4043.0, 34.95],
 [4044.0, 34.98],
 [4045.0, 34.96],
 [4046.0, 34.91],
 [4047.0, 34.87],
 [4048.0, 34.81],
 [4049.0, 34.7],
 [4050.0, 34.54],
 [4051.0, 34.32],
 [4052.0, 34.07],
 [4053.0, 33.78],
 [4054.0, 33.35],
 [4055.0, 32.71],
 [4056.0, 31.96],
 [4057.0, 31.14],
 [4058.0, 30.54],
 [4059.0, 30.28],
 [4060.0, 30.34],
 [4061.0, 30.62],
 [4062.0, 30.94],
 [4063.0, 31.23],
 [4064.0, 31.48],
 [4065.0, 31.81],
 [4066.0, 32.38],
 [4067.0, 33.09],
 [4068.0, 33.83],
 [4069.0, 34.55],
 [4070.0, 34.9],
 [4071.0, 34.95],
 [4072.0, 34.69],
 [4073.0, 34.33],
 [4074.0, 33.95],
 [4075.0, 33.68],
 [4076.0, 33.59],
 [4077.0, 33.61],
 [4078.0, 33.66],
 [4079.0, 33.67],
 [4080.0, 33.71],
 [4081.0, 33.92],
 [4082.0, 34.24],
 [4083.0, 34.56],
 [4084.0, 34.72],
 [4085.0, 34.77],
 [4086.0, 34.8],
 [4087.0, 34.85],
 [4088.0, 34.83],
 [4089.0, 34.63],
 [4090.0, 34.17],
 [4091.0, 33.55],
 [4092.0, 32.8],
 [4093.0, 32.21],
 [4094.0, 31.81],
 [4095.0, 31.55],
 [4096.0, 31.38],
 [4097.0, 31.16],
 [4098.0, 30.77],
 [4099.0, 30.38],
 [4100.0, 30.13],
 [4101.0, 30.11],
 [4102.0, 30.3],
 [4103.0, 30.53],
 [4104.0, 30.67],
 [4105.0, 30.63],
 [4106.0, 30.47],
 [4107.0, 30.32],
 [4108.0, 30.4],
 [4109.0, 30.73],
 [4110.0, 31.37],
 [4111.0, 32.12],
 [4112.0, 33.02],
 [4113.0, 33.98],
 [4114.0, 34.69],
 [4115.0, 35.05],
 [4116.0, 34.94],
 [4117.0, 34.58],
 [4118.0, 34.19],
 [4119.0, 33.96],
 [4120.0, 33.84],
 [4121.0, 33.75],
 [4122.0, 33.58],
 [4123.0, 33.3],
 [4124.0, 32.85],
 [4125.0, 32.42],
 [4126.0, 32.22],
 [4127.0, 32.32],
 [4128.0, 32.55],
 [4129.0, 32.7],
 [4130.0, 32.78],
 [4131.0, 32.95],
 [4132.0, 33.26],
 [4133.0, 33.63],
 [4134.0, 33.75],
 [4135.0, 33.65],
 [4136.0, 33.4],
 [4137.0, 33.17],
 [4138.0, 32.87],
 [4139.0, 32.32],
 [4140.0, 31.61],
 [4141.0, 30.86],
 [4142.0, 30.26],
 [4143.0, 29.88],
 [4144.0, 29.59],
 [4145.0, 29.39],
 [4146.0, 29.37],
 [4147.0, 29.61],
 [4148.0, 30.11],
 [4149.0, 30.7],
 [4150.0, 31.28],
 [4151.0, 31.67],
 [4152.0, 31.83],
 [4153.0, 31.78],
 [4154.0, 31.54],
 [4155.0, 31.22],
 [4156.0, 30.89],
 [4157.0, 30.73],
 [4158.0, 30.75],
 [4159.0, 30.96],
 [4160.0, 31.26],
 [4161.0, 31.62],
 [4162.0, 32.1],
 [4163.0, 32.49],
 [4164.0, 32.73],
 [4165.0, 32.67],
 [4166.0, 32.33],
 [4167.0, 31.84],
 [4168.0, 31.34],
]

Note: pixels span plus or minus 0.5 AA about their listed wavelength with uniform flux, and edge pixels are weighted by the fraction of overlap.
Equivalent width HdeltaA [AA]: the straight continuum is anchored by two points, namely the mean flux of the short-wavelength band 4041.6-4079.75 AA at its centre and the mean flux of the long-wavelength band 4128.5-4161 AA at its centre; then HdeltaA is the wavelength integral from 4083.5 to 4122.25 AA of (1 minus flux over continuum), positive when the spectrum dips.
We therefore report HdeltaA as -0.2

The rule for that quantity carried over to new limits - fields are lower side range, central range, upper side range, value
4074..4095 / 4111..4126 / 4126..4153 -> -0.55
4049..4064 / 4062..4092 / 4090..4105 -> -1.94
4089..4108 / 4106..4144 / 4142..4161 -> -2.07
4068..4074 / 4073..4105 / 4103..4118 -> 0.68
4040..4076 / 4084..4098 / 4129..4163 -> -0.23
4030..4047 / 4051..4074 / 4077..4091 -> 0.79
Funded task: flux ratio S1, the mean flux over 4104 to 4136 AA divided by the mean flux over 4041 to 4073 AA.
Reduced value 1.0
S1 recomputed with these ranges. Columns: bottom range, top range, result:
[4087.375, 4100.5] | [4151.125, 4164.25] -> 0.98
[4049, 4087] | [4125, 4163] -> 0.95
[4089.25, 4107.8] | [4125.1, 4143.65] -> 1.04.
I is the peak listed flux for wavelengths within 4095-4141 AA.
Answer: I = 35.05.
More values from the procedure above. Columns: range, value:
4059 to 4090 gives 34.95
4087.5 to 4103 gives 34.83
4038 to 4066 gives 34.98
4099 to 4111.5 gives 32.12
